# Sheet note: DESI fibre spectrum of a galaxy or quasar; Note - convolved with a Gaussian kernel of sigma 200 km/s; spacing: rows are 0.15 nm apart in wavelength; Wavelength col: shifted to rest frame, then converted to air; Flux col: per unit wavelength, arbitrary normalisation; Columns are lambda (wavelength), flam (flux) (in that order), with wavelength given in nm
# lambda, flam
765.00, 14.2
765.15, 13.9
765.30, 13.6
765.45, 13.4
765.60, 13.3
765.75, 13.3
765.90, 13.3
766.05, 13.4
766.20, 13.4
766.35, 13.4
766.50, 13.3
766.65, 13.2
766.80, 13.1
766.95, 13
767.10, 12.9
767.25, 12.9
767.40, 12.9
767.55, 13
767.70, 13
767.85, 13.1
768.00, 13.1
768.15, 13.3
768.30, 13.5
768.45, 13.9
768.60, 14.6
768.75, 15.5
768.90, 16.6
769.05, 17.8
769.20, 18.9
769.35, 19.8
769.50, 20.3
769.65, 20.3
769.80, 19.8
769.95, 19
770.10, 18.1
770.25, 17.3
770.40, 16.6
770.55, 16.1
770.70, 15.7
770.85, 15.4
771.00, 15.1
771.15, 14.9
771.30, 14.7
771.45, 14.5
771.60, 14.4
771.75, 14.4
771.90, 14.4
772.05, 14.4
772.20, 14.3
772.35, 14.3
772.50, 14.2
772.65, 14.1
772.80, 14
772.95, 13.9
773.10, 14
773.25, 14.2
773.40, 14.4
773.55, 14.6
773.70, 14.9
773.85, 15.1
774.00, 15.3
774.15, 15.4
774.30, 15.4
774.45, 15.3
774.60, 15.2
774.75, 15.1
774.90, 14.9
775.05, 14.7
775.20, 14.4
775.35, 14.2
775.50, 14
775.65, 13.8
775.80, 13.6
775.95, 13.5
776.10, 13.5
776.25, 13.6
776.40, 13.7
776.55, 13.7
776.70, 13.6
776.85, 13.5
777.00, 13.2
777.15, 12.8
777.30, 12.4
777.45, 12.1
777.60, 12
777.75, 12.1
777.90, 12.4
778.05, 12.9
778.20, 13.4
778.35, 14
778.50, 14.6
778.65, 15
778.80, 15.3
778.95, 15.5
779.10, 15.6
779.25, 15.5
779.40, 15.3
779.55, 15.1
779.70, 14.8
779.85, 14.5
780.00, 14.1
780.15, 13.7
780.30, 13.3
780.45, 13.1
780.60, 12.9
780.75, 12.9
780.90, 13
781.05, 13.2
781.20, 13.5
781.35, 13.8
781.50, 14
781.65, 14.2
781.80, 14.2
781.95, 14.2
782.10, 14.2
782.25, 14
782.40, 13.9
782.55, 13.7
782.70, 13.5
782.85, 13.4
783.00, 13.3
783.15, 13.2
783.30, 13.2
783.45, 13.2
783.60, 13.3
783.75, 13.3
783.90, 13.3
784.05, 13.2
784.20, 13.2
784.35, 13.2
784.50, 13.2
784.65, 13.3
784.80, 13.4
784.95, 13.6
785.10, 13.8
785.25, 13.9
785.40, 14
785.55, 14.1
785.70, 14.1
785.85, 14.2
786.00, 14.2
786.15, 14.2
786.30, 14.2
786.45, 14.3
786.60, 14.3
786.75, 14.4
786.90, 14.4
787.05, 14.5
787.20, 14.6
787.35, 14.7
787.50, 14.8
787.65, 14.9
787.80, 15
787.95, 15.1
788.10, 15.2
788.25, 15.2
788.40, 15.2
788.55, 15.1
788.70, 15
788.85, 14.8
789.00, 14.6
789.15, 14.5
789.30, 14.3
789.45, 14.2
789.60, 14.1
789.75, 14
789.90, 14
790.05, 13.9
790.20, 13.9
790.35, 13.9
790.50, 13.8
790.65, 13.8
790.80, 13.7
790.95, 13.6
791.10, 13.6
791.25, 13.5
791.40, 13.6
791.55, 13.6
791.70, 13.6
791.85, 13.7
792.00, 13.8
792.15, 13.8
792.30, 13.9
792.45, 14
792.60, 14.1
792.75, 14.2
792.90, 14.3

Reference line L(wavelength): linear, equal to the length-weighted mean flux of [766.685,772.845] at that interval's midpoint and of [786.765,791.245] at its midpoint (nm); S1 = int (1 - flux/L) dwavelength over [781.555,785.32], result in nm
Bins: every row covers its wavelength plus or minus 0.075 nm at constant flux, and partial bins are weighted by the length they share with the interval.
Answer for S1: 0.285 nm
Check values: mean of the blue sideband 15.3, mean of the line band 13.6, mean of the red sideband 14.4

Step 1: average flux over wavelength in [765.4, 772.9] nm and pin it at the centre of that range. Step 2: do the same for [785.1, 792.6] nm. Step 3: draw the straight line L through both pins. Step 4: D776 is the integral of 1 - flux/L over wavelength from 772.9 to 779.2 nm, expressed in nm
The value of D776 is 0.27 nm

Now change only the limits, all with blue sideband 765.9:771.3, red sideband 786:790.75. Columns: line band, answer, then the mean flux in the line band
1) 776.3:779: 0.267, 13.4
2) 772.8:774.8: 0.036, 14.8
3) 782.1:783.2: 0.081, 13.6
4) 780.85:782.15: 0.082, 13.8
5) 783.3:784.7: 0.135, 13.2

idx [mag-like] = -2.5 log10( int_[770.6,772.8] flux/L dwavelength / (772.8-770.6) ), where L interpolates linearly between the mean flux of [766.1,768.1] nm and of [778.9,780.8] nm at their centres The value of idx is -0.08 mag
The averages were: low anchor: 13.1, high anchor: 14.3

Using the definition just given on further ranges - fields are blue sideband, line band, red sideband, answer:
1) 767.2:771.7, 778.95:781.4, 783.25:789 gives 0.05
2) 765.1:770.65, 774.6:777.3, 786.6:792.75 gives 0.07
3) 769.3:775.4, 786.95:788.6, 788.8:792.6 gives -0.06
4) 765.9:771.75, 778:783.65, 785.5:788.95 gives 0.07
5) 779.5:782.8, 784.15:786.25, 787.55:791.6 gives 0.02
